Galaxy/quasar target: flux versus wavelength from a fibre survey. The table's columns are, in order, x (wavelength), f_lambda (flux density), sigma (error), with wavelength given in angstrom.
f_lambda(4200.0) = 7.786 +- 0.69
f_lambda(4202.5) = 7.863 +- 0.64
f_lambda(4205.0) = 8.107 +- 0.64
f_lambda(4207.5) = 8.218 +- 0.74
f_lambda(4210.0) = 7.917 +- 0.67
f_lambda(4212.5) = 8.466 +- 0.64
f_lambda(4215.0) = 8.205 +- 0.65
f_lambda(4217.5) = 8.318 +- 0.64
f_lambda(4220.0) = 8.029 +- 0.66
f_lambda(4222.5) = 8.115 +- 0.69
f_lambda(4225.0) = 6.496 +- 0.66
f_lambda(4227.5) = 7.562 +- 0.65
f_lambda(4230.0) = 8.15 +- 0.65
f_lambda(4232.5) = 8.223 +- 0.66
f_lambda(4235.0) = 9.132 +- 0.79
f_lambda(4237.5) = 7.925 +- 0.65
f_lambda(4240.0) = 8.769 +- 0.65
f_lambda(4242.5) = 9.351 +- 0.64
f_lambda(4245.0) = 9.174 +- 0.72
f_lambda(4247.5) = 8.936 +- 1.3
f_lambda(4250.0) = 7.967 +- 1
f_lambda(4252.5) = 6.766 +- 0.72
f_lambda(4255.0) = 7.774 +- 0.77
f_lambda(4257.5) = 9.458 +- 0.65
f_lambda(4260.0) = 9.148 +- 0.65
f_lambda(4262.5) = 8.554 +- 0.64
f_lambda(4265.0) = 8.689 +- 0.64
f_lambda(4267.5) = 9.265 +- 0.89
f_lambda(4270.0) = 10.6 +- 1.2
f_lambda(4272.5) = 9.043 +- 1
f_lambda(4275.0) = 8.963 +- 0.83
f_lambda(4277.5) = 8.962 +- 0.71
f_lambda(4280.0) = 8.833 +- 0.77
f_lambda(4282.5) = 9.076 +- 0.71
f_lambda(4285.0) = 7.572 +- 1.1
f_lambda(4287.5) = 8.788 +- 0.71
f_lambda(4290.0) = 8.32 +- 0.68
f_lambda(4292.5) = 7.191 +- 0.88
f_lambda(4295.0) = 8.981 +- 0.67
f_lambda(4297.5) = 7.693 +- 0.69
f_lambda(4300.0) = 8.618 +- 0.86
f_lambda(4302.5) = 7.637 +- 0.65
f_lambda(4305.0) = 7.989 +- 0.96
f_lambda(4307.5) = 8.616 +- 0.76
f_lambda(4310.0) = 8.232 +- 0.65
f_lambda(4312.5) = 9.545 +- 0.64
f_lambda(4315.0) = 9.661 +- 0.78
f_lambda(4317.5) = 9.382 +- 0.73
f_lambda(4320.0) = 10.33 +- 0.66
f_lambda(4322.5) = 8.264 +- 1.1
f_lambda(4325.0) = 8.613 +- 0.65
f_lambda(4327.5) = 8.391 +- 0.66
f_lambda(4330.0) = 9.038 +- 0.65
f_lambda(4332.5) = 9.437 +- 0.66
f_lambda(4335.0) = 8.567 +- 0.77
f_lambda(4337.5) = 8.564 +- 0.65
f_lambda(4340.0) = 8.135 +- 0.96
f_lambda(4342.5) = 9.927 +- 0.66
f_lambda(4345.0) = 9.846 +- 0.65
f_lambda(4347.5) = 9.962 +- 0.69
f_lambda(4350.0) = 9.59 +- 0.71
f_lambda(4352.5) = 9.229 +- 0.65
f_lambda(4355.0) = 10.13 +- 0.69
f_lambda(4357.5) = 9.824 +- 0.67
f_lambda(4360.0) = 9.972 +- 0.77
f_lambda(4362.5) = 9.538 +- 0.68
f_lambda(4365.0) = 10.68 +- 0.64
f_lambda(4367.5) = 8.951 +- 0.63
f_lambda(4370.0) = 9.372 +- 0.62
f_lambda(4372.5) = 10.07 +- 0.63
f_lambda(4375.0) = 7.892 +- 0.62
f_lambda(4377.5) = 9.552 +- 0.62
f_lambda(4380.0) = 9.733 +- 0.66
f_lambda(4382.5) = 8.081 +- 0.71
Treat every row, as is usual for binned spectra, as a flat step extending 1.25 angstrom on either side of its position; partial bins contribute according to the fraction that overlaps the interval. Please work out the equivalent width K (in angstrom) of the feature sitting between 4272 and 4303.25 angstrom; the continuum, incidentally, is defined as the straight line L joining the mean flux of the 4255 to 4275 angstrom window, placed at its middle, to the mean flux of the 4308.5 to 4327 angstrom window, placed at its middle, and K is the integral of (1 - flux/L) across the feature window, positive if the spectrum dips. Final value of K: 2.37 angstrom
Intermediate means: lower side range 9.14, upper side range 9.11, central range 8.43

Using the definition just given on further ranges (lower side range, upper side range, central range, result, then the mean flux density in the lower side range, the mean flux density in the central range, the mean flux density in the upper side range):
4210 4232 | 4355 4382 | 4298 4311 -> 0.96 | 7.93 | 8.19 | 9.54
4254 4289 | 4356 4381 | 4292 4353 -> 2.54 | 8.91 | 8.87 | 9.56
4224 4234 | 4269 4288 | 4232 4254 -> -1.21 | 7.67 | 8.47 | 8.97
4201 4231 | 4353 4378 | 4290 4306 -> 1.46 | 7.95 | 8.04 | 9.59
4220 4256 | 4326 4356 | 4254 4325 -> -0.57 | 8.17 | 8.76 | 9.22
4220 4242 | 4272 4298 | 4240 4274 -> -2.19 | 8.09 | 8.82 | 8.5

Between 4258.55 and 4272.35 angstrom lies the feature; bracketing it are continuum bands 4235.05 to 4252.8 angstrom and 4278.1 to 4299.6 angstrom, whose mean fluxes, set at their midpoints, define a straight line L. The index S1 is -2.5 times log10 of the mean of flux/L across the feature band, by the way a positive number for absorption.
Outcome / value -0.10 mag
